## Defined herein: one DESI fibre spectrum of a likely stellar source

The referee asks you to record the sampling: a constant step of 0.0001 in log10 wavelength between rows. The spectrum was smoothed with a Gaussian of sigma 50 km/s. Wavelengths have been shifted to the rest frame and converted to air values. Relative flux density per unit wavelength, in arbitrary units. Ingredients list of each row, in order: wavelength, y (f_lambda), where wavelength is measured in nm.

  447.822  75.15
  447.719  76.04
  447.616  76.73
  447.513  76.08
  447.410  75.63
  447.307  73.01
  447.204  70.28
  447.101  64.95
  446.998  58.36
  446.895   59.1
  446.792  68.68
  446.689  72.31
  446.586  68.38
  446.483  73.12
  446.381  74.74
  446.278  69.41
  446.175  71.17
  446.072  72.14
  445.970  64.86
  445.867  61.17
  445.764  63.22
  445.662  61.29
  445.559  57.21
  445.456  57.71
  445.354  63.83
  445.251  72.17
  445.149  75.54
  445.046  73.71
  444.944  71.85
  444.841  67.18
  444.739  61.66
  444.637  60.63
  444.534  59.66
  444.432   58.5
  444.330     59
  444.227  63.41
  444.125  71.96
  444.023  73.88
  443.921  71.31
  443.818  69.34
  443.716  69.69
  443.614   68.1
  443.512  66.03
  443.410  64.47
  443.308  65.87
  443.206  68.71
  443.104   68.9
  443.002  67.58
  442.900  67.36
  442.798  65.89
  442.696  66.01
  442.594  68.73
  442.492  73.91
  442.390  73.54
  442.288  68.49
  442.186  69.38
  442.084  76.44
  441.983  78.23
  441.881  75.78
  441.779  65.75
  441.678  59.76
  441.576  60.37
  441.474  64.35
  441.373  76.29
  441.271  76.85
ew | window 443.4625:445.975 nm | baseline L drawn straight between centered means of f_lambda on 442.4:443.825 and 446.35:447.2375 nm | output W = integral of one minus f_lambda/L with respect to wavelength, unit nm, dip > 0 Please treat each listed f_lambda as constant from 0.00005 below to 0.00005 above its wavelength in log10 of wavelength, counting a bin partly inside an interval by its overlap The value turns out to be 0.08 nm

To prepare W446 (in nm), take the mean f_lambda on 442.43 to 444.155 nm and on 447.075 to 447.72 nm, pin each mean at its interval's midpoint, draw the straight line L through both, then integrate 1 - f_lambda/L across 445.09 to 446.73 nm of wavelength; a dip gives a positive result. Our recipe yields 0.10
